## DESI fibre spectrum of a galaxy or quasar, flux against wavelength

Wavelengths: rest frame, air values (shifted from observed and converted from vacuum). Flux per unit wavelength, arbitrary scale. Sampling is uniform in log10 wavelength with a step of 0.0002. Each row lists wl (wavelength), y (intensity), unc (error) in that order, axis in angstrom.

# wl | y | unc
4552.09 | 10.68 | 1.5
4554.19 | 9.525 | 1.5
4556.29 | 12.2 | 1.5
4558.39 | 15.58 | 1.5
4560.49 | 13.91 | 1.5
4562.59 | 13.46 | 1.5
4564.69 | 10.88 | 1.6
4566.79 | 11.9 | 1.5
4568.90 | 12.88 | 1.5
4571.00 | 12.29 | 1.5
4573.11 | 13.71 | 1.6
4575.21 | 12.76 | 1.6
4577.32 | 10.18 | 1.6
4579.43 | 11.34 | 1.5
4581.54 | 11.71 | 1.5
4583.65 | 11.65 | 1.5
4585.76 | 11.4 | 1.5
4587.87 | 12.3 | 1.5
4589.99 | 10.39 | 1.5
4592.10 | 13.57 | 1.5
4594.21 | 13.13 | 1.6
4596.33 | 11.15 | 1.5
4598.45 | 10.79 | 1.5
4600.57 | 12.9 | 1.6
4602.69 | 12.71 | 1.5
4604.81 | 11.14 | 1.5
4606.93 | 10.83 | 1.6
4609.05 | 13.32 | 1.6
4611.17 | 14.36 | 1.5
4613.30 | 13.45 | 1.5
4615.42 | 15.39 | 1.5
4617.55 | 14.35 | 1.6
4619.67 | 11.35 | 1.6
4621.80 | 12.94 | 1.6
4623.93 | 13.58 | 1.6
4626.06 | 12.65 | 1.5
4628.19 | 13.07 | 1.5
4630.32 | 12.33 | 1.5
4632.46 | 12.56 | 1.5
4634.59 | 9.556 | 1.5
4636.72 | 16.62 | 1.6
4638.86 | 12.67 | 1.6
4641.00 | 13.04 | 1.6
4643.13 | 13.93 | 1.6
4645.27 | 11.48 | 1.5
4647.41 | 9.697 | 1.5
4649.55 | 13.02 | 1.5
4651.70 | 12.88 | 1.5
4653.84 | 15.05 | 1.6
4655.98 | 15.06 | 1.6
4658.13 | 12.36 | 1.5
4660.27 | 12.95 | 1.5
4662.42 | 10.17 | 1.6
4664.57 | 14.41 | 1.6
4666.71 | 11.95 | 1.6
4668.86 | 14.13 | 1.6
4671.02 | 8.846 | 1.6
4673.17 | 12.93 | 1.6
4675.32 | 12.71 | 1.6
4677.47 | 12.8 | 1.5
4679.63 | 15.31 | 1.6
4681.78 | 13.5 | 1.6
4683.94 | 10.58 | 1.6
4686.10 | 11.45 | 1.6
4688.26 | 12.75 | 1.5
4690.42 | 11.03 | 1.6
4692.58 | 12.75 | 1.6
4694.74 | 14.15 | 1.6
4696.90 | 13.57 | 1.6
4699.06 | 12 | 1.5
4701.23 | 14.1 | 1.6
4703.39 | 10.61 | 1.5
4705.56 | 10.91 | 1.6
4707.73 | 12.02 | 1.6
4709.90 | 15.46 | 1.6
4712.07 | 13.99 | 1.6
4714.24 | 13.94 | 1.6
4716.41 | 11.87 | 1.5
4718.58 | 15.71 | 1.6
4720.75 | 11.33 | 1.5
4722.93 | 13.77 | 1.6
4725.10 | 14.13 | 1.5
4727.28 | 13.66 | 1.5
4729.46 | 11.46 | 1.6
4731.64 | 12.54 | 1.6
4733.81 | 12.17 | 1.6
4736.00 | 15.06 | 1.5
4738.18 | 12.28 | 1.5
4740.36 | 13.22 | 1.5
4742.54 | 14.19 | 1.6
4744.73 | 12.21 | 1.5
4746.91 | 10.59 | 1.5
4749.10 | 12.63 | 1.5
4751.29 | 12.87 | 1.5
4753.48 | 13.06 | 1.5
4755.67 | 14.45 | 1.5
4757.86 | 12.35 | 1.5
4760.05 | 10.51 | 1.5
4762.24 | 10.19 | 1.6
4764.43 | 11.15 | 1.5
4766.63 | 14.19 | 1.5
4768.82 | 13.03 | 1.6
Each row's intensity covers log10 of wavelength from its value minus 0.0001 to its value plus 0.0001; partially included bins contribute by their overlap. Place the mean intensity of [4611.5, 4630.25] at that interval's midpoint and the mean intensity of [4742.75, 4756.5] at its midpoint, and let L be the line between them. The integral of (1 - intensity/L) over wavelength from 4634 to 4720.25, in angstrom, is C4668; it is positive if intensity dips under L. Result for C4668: 1.6 angstrom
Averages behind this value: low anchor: 13.3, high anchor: 12.7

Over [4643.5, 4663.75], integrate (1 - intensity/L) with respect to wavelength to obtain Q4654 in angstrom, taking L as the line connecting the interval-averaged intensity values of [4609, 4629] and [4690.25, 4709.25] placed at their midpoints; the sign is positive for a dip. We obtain 0.7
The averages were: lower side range 13.5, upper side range 12.5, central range 12.6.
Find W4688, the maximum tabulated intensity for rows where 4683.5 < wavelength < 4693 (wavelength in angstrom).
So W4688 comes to 12.75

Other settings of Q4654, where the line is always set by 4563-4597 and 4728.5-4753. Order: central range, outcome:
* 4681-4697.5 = 0.0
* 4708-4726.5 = -1.7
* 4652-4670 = -1.3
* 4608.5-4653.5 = -2.9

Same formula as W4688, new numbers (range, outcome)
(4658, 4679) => 14.41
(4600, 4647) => 16.62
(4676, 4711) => 15.46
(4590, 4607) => 13.57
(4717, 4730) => 15.71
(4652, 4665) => 15.06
